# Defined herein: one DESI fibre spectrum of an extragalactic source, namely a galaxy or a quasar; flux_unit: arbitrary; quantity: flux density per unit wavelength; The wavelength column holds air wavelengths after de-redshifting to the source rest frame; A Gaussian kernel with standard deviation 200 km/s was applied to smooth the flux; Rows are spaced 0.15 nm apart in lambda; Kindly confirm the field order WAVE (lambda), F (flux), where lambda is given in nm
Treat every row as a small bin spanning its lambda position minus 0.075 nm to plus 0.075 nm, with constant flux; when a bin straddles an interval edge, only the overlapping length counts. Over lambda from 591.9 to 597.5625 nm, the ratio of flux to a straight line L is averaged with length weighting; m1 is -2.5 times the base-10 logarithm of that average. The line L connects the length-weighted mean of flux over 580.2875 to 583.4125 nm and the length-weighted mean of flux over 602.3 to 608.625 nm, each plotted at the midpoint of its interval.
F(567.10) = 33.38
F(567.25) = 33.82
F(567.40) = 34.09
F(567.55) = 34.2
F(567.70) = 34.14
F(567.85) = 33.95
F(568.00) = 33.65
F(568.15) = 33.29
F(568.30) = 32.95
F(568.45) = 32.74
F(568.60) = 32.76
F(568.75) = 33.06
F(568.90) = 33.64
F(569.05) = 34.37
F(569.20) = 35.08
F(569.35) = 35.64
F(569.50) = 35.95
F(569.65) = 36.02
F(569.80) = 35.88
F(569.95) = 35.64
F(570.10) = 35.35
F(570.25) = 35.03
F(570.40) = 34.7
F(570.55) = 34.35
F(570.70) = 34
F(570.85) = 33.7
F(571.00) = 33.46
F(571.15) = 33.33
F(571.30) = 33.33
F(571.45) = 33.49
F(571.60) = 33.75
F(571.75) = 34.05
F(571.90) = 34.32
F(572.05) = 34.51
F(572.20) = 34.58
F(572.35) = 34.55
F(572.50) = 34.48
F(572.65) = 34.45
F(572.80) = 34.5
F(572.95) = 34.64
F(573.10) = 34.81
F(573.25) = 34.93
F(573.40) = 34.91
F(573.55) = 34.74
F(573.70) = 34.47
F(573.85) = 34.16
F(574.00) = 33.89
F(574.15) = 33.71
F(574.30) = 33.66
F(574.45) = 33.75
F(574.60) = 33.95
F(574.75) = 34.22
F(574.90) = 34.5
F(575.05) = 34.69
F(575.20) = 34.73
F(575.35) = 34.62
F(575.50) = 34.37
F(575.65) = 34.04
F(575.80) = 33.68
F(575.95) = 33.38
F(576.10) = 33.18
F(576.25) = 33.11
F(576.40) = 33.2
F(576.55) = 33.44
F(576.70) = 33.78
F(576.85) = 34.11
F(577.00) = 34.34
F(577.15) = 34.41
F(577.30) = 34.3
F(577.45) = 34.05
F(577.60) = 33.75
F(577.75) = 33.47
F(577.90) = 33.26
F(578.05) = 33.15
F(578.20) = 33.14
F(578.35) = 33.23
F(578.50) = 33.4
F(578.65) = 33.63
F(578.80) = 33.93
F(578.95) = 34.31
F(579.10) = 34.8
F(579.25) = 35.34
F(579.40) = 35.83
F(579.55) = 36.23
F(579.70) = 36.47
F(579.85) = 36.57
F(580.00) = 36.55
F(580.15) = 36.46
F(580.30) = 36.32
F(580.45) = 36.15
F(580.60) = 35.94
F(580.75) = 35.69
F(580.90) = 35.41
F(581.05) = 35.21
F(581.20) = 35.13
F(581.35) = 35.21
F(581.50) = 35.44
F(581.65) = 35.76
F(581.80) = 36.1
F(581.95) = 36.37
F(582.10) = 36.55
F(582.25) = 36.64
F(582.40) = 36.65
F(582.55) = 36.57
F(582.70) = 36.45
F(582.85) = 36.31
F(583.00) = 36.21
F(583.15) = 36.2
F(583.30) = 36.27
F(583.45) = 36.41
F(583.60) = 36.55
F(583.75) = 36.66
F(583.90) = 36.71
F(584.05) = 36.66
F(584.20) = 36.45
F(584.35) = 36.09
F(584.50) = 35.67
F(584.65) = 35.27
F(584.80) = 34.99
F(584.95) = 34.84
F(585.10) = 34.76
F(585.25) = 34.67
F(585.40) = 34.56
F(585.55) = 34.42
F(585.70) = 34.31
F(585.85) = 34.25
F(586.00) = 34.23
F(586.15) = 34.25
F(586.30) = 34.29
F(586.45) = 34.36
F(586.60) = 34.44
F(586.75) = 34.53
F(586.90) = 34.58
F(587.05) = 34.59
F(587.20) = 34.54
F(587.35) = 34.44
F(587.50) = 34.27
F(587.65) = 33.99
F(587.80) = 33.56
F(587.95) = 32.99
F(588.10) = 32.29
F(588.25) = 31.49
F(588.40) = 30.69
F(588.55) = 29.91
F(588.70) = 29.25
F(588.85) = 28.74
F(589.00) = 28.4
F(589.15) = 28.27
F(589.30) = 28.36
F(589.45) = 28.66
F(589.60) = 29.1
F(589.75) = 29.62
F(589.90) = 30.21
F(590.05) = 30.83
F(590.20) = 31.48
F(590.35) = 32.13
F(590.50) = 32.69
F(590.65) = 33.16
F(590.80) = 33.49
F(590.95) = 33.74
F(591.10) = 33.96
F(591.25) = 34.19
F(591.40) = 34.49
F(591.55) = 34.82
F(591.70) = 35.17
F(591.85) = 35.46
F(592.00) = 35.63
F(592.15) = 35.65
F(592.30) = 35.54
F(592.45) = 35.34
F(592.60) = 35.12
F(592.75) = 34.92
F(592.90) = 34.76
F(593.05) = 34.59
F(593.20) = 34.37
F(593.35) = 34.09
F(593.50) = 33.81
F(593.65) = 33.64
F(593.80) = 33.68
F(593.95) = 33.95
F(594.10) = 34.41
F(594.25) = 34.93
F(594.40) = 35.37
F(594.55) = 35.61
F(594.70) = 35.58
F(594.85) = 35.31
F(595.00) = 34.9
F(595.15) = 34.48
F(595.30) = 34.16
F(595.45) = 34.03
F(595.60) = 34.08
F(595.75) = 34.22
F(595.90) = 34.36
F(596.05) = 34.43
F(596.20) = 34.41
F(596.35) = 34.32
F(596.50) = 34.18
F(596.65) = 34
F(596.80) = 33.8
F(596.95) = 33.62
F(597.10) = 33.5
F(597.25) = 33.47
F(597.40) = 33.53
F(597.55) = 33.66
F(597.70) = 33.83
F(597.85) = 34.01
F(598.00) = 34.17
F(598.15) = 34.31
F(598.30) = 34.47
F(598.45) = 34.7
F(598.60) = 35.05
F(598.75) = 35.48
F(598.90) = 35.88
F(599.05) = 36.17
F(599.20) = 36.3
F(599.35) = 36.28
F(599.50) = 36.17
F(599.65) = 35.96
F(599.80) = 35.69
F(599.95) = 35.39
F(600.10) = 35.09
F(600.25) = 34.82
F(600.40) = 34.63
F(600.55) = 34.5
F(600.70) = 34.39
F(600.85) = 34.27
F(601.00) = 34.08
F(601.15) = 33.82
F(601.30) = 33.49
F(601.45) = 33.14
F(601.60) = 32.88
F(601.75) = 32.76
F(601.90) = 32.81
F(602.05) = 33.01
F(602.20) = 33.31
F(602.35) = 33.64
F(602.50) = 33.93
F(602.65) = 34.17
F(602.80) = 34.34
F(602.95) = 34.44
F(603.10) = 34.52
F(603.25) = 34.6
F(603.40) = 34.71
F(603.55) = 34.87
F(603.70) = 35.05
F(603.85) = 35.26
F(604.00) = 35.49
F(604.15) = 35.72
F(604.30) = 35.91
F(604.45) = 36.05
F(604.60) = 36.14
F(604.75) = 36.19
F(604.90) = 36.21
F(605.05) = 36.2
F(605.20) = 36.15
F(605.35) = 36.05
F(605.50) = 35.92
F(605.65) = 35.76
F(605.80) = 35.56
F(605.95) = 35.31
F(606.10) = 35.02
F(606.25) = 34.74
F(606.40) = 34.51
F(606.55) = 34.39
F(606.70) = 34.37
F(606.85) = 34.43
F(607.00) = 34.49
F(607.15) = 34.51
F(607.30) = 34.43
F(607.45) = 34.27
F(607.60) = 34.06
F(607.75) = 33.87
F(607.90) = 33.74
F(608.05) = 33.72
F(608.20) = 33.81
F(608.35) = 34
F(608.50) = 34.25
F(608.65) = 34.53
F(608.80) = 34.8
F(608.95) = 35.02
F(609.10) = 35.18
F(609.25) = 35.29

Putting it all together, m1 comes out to 0.03 mag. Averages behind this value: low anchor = 36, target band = 34.5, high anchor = 34.9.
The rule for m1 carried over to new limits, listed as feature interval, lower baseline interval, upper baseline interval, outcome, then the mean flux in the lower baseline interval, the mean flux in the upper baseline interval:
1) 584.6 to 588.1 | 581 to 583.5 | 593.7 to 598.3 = 0.04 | 36.1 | 34.3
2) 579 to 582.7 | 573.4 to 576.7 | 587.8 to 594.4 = -0.08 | 34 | 32.8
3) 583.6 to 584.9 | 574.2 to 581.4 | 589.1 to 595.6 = -0.06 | 34.5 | 33.6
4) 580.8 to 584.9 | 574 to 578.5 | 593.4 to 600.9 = -0.06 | 33.8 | 34.6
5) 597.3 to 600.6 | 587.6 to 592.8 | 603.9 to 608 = -0.03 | 32.4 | 35.2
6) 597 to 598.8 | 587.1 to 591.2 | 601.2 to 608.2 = -0.03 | 31.5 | 34.6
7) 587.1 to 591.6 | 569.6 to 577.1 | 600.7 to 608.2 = 0.09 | 34.2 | 34.6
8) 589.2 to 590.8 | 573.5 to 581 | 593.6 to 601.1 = 0.13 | 34.4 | 34.6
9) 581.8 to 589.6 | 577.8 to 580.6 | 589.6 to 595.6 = 0.01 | 34.9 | 34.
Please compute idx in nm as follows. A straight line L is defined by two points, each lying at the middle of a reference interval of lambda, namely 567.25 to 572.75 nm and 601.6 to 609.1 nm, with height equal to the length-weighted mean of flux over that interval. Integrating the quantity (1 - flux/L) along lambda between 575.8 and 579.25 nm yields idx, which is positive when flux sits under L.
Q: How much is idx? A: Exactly 0.06 nm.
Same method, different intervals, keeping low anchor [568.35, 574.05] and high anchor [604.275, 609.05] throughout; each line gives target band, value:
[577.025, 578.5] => 0.036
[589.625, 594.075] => 0.122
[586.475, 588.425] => 0.055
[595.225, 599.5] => 0.040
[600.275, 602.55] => 0.078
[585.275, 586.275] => 0.008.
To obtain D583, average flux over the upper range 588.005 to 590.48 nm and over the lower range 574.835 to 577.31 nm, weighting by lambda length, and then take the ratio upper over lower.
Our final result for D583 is 0.9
